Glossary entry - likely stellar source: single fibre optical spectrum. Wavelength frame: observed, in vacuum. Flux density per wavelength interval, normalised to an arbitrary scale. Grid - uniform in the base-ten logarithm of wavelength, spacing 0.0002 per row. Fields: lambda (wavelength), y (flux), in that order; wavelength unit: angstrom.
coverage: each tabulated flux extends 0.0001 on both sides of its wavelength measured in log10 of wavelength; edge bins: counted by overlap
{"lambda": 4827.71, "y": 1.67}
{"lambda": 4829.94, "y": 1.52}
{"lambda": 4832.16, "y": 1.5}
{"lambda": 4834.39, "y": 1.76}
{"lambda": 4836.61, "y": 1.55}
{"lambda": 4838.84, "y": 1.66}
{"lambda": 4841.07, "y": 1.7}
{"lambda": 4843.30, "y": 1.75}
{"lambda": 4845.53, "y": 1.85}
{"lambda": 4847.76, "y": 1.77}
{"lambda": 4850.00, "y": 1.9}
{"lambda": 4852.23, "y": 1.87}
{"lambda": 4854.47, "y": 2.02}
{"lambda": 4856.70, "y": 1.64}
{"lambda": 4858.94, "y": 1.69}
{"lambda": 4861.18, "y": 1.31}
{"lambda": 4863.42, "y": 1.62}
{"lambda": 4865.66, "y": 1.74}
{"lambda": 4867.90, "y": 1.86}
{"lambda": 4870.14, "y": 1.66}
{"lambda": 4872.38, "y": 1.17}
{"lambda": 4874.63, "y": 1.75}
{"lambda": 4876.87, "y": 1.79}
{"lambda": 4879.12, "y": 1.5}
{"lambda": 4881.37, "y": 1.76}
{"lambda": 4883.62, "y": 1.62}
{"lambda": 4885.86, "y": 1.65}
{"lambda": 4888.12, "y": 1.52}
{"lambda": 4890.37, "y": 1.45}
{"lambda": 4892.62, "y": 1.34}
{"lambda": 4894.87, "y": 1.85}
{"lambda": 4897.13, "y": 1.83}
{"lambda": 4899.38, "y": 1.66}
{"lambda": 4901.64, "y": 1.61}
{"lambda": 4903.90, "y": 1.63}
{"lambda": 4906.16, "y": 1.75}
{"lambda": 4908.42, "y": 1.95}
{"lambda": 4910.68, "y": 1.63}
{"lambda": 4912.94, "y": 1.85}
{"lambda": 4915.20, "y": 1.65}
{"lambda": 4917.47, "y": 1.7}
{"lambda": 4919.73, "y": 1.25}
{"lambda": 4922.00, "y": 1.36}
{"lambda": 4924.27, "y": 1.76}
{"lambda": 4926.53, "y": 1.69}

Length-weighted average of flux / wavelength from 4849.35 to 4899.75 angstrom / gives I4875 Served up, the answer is 1.66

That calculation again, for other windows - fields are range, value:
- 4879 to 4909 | 1.65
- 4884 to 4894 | 1.51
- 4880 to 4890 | 1.62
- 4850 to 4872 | 1.7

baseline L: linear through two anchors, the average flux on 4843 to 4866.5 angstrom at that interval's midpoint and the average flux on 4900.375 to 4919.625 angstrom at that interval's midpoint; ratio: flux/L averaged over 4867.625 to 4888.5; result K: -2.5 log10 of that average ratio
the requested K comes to 0.06 mag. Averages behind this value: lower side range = 1.74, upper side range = 1.7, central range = 1.62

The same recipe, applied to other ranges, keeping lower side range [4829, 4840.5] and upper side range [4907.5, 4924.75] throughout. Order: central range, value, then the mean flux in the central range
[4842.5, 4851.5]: -0.13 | 1.82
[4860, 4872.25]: 0.01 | 1.6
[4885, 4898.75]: 0.01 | 1.61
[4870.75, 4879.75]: 0.04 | 1.56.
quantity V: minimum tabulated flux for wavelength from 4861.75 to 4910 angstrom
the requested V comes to 1.17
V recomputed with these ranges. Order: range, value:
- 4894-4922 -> 1.25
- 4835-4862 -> 1.31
